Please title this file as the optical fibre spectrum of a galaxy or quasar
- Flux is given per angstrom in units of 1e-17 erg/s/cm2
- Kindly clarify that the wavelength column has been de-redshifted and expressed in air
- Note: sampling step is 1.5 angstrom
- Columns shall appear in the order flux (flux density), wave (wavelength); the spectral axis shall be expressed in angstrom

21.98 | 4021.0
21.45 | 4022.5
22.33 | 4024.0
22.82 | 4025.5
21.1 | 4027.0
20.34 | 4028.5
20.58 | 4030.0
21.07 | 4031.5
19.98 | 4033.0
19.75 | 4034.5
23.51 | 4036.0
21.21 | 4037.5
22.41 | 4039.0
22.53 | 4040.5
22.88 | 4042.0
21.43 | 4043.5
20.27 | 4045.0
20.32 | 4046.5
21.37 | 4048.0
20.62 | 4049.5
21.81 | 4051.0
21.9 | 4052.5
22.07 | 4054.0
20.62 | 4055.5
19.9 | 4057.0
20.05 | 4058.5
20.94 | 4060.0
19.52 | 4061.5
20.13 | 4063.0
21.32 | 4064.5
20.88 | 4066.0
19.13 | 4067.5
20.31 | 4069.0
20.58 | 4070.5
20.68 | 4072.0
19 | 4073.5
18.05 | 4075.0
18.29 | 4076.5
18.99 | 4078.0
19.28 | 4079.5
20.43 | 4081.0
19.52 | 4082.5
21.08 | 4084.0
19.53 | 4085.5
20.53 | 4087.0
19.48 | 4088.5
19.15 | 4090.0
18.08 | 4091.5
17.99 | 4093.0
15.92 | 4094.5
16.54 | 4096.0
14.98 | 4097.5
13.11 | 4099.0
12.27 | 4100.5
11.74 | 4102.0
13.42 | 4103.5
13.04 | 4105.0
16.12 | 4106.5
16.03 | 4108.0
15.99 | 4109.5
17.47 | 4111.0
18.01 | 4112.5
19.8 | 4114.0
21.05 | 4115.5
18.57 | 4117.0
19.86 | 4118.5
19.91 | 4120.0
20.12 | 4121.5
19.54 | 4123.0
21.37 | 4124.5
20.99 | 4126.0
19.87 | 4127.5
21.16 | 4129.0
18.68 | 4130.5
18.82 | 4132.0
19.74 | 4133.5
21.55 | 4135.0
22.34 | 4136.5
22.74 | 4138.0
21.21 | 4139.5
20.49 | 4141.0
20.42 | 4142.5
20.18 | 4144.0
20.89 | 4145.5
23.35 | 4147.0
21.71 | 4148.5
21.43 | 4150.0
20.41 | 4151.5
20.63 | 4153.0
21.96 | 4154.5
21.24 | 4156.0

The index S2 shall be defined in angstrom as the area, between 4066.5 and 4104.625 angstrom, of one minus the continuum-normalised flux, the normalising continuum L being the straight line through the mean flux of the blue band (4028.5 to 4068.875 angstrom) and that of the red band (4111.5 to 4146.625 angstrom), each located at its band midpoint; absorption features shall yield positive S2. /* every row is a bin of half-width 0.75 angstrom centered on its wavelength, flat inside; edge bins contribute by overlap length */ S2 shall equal 5.2 angstrom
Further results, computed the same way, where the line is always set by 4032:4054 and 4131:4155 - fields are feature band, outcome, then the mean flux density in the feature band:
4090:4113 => 6.2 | 15.5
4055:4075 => 1.1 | 20.1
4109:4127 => 1.5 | 19.4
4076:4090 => 1.1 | 19.7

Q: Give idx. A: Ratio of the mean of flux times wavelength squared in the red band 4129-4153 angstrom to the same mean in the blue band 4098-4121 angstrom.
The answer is 1.3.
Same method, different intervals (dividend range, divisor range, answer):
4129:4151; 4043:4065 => 1.05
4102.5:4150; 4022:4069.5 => 0.96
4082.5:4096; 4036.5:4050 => 0.90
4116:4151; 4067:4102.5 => 1.17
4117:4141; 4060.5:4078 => 1.06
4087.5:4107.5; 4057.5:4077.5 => 0.79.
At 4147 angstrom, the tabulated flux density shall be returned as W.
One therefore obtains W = 23.35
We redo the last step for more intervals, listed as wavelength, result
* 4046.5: 20.32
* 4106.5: 16.12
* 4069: 20.31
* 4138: 22.74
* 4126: 20.99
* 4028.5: 20.34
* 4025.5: 22.82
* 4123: 19.54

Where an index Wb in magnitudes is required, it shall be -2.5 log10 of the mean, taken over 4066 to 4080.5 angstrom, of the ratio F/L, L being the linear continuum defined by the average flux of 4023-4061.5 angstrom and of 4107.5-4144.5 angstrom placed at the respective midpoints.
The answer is 0.068 mag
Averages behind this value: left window 21.2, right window 19.9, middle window 19.5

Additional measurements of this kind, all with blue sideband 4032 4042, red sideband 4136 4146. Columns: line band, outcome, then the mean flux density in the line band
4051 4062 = 0.04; 20.8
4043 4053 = 0.03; 21.1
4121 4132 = 0.06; 20.2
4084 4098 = 0.17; 18.2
